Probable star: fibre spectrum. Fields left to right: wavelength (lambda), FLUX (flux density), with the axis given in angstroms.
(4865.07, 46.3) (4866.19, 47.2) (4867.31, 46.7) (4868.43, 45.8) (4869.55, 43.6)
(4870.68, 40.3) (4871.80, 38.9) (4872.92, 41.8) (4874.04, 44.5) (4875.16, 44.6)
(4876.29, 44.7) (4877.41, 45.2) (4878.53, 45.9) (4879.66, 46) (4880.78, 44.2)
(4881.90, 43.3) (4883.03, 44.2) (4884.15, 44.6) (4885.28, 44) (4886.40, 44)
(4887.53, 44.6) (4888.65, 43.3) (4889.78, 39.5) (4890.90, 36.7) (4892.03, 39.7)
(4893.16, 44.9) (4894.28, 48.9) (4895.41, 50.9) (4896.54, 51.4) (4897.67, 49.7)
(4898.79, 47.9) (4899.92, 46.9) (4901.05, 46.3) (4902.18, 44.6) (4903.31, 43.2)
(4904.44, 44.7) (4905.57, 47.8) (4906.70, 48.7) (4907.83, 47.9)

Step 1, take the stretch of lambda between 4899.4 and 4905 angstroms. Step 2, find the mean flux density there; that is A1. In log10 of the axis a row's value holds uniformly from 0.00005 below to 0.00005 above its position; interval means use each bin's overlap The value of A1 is 45.1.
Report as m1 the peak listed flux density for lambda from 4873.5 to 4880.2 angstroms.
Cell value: 46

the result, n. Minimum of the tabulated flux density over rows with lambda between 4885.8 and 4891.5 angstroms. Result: 36.7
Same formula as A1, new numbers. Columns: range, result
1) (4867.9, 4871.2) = 43.1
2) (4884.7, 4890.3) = 43.1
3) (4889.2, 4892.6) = 38.6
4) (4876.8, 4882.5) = 44.9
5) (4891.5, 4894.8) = 44.5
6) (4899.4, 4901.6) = 46.6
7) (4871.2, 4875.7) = 42.5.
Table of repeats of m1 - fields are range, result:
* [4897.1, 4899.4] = 49.7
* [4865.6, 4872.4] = 47.2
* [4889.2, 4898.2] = 51.4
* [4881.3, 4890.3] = 44.6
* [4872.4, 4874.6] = 44.5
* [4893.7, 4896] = 50.9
